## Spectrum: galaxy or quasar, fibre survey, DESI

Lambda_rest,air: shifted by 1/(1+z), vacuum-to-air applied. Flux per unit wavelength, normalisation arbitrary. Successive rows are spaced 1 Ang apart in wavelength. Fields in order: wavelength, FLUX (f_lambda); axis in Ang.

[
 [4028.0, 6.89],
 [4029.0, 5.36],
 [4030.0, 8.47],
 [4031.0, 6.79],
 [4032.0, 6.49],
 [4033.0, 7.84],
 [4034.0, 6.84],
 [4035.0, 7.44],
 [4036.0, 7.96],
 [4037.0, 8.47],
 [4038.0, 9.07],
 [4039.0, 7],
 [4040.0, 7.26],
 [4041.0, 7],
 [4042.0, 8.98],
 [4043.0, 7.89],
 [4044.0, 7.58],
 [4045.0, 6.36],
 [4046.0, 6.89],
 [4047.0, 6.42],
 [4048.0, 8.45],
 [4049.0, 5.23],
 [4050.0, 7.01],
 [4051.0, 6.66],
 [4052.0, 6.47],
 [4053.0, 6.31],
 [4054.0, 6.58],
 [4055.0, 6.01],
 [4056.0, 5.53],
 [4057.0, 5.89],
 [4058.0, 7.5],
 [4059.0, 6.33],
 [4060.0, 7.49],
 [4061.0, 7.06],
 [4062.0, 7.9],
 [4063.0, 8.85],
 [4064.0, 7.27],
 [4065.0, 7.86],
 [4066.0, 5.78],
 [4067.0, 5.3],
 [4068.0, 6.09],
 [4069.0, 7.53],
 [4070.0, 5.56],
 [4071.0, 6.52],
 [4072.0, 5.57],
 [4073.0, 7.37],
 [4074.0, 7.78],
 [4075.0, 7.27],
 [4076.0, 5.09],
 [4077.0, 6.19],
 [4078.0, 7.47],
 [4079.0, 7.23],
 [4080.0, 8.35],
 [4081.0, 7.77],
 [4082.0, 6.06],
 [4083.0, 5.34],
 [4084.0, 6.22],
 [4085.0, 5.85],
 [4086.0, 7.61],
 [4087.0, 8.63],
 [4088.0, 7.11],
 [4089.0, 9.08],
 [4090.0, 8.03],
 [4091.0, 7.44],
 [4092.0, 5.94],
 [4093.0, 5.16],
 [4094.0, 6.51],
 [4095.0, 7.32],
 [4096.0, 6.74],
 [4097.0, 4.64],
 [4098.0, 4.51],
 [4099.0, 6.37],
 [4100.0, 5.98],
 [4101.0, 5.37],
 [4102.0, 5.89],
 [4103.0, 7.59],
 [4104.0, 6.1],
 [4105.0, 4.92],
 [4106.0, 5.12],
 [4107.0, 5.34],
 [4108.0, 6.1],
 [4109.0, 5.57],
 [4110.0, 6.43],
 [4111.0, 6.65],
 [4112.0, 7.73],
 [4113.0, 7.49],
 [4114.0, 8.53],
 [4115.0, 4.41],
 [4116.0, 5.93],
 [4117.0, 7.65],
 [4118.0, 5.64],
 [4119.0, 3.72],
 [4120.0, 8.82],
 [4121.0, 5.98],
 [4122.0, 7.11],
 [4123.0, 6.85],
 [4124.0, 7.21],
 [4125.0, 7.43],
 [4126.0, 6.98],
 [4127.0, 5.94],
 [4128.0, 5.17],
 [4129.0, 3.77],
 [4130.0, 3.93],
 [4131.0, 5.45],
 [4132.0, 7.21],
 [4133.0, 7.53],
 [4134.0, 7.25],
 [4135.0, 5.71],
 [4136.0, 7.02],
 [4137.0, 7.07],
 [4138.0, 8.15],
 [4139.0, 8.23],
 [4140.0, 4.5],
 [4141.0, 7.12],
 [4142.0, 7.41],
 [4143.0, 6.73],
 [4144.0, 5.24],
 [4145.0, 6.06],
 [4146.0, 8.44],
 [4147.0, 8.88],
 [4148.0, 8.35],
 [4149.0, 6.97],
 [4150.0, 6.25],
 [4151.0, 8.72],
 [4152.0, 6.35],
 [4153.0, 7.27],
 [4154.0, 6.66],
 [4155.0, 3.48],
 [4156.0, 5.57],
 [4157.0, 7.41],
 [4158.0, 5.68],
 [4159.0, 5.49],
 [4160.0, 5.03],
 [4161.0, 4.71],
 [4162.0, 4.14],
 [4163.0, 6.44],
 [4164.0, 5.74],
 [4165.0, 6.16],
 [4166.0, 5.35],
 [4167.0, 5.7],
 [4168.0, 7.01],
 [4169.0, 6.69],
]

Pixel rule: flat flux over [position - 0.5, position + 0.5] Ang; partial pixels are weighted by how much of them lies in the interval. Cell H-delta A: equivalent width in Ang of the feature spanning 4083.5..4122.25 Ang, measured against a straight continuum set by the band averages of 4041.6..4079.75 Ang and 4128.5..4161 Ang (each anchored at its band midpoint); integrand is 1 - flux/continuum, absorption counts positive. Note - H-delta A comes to 1.3 Ang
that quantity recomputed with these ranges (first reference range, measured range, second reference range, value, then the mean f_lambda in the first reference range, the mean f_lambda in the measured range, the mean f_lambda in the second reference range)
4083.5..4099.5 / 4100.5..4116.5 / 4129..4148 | 1.22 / 6.7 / 6.2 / 6.74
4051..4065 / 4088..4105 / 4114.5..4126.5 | 0.63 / 6.89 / 6.39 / 6.48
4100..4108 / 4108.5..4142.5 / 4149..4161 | -3.28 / 5.8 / 6.52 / 6.15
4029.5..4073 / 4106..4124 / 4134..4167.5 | 0.52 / 7.02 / 6.45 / 6.44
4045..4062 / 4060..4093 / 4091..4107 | -3.60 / 6.64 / 6.95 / 5.91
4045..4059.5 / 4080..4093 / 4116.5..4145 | -1.16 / 6.51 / 7.06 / 6.45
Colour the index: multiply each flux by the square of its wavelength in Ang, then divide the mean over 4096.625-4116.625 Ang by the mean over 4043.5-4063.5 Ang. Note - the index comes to 0.9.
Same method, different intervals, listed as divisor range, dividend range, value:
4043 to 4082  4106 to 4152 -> 1.00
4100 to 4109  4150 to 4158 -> 1.14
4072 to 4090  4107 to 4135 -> 0.92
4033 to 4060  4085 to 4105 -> 0.95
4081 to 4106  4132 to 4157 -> 1.10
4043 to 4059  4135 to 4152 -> 1.13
